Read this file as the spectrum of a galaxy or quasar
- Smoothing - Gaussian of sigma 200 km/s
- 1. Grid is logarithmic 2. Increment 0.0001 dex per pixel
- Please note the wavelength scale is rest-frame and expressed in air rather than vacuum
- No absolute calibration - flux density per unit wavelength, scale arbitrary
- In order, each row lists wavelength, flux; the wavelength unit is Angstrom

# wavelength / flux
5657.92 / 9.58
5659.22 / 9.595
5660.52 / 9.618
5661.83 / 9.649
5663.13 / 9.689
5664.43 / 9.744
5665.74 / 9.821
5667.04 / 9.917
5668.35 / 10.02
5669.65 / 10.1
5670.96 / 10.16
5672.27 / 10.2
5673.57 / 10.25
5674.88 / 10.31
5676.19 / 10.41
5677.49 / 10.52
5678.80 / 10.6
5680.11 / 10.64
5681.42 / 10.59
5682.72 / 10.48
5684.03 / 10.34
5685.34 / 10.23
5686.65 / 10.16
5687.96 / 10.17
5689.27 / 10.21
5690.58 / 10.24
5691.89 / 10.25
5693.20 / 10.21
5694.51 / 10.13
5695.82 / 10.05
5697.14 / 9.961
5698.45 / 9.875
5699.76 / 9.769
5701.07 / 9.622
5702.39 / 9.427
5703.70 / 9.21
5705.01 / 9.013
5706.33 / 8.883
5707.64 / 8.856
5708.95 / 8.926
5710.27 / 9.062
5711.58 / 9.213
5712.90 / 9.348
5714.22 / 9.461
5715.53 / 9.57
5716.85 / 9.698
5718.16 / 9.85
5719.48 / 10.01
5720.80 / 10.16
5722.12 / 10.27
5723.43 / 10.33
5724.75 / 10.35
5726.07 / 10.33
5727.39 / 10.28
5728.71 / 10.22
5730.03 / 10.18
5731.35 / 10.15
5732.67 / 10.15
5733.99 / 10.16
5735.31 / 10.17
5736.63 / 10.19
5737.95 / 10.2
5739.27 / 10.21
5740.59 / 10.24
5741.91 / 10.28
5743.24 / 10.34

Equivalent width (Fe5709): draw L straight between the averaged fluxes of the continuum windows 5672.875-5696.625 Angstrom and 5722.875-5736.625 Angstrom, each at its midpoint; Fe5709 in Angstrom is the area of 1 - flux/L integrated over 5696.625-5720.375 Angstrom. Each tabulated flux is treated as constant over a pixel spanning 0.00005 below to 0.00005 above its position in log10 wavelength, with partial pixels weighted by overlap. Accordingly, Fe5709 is 1.9 Angstrom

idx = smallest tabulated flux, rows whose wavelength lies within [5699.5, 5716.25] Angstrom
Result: 8.856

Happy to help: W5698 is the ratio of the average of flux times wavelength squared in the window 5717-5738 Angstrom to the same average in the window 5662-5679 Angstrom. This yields 1.03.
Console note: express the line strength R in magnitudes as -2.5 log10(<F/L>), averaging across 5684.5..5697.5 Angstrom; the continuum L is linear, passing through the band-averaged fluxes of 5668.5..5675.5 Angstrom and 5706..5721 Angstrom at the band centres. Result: -0.04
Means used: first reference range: 10.2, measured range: 10.2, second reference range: 9.41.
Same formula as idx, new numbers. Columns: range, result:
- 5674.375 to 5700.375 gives 9.769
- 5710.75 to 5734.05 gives 9.213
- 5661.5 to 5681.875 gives 9.649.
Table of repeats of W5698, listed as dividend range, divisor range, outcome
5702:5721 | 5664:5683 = 0.93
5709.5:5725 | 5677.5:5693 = 0.95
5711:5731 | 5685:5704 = 1.01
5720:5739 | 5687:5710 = 1.07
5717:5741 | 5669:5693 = 1.00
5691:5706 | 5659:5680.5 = 0.98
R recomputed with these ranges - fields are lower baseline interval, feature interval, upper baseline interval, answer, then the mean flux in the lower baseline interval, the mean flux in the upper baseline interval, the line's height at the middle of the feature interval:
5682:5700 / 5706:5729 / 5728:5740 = 0.05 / 10.2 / 10.2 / 10.2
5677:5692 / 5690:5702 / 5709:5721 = 0.01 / 10.4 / 9.54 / 10.1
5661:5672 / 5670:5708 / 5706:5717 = -0.05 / 9.89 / 9.21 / 9.55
